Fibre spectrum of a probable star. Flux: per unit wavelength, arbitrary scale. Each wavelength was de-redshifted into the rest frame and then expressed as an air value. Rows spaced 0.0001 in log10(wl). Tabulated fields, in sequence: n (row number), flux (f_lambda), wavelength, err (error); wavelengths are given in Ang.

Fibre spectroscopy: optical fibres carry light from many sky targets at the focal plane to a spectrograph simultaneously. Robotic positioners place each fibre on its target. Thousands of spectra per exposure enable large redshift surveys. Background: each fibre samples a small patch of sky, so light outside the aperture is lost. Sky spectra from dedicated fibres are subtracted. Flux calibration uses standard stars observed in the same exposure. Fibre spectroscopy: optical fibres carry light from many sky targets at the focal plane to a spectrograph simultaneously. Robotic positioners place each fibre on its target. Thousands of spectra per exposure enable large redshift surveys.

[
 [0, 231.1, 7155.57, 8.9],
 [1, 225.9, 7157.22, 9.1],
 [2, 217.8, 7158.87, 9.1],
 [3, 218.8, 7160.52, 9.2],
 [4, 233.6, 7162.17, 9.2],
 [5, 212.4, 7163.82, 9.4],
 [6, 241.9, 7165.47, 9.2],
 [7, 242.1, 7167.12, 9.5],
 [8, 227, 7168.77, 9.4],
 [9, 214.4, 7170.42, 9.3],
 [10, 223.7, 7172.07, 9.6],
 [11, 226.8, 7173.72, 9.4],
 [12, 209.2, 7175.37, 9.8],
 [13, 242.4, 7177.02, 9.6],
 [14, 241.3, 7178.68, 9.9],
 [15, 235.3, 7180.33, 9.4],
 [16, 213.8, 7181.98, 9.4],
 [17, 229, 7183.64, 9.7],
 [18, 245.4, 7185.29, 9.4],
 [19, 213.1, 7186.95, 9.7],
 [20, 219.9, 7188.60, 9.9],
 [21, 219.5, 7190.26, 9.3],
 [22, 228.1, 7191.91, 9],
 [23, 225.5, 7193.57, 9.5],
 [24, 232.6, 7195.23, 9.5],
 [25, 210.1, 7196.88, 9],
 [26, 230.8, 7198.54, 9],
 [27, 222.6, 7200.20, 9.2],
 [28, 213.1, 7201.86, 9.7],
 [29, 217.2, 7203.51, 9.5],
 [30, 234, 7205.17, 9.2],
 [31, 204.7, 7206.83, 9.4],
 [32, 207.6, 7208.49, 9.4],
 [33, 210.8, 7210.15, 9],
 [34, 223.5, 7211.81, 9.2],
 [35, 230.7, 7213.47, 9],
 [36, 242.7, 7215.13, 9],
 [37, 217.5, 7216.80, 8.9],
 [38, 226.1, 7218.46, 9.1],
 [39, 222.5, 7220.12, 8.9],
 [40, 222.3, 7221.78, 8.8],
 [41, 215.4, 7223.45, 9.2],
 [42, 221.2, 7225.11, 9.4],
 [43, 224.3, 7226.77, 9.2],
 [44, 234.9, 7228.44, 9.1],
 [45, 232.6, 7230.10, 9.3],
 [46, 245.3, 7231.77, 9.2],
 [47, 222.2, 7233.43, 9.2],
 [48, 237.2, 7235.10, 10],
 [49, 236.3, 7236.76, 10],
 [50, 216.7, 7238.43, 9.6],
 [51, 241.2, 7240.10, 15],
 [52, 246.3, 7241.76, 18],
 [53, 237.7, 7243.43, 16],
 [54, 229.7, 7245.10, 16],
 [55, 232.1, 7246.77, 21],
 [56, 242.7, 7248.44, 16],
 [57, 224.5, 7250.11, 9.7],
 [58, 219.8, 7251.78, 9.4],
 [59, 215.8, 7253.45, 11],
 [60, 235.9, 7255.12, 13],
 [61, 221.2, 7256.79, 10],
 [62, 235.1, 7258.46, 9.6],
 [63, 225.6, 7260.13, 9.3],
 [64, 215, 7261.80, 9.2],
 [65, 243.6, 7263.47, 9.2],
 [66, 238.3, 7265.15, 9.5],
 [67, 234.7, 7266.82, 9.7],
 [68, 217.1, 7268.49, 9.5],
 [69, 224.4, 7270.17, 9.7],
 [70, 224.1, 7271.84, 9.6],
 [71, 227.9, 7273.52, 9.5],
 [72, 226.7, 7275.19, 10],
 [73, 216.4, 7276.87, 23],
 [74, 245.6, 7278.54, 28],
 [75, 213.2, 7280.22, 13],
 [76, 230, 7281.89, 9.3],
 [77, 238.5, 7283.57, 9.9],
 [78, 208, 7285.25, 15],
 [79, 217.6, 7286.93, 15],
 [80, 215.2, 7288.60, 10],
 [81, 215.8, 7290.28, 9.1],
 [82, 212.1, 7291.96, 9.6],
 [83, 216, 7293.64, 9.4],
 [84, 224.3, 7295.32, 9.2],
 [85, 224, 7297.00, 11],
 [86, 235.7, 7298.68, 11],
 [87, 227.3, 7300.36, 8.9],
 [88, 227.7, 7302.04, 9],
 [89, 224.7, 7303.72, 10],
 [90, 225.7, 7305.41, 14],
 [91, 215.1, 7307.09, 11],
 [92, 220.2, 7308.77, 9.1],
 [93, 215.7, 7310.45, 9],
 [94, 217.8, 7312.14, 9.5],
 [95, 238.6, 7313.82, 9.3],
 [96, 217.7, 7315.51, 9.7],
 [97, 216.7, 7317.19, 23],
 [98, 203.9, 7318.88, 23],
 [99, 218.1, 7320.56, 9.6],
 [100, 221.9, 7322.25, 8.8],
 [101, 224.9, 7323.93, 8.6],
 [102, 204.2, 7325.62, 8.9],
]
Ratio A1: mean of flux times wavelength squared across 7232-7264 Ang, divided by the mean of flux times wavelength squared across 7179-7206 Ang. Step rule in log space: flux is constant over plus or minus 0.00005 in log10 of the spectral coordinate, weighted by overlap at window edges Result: 1.04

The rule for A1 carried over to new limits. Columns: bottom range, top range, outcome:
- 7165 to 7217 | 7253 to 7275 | 1.03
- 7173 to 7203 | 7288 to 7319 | 1.01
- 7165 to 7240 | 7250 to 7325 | 1.01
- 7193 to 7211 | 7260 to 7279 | 1.06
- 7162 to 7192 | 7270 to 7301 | 1.01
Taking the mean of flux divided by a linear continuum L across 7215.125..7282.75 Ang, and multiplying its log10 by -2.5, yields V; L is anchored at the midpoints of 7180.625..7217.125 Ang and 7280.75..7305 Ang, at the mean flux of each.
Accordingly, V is -0.03 mag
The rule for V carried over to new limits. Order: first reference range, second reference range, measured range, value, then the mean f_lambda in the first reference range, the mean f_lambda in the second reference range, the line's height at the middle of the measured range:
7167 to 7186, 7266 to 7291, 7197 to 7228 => 0.03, 229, 224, 227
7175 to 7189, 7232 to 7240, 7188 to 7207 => 0.03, 229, 231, 229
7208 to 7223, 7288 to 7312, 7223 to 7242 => -0.04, 223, 221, 222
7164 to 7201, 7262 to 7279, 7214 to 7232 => 0.00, 227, 229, 228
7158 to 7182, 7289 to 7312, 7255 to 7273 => -0.03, 227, 222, 223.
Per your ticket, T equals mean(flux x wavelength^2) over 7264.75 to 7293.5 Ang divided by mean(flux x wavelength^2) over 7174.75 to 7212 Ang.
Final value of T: 1.0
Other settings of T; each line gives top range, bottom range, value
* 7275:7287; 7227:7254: 0.98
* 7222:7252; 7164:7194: 1.03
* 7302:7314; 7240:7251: 0.96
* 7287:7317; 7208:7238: 1.00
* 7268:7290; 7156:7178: 1.02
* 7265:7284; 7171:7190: 1.03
